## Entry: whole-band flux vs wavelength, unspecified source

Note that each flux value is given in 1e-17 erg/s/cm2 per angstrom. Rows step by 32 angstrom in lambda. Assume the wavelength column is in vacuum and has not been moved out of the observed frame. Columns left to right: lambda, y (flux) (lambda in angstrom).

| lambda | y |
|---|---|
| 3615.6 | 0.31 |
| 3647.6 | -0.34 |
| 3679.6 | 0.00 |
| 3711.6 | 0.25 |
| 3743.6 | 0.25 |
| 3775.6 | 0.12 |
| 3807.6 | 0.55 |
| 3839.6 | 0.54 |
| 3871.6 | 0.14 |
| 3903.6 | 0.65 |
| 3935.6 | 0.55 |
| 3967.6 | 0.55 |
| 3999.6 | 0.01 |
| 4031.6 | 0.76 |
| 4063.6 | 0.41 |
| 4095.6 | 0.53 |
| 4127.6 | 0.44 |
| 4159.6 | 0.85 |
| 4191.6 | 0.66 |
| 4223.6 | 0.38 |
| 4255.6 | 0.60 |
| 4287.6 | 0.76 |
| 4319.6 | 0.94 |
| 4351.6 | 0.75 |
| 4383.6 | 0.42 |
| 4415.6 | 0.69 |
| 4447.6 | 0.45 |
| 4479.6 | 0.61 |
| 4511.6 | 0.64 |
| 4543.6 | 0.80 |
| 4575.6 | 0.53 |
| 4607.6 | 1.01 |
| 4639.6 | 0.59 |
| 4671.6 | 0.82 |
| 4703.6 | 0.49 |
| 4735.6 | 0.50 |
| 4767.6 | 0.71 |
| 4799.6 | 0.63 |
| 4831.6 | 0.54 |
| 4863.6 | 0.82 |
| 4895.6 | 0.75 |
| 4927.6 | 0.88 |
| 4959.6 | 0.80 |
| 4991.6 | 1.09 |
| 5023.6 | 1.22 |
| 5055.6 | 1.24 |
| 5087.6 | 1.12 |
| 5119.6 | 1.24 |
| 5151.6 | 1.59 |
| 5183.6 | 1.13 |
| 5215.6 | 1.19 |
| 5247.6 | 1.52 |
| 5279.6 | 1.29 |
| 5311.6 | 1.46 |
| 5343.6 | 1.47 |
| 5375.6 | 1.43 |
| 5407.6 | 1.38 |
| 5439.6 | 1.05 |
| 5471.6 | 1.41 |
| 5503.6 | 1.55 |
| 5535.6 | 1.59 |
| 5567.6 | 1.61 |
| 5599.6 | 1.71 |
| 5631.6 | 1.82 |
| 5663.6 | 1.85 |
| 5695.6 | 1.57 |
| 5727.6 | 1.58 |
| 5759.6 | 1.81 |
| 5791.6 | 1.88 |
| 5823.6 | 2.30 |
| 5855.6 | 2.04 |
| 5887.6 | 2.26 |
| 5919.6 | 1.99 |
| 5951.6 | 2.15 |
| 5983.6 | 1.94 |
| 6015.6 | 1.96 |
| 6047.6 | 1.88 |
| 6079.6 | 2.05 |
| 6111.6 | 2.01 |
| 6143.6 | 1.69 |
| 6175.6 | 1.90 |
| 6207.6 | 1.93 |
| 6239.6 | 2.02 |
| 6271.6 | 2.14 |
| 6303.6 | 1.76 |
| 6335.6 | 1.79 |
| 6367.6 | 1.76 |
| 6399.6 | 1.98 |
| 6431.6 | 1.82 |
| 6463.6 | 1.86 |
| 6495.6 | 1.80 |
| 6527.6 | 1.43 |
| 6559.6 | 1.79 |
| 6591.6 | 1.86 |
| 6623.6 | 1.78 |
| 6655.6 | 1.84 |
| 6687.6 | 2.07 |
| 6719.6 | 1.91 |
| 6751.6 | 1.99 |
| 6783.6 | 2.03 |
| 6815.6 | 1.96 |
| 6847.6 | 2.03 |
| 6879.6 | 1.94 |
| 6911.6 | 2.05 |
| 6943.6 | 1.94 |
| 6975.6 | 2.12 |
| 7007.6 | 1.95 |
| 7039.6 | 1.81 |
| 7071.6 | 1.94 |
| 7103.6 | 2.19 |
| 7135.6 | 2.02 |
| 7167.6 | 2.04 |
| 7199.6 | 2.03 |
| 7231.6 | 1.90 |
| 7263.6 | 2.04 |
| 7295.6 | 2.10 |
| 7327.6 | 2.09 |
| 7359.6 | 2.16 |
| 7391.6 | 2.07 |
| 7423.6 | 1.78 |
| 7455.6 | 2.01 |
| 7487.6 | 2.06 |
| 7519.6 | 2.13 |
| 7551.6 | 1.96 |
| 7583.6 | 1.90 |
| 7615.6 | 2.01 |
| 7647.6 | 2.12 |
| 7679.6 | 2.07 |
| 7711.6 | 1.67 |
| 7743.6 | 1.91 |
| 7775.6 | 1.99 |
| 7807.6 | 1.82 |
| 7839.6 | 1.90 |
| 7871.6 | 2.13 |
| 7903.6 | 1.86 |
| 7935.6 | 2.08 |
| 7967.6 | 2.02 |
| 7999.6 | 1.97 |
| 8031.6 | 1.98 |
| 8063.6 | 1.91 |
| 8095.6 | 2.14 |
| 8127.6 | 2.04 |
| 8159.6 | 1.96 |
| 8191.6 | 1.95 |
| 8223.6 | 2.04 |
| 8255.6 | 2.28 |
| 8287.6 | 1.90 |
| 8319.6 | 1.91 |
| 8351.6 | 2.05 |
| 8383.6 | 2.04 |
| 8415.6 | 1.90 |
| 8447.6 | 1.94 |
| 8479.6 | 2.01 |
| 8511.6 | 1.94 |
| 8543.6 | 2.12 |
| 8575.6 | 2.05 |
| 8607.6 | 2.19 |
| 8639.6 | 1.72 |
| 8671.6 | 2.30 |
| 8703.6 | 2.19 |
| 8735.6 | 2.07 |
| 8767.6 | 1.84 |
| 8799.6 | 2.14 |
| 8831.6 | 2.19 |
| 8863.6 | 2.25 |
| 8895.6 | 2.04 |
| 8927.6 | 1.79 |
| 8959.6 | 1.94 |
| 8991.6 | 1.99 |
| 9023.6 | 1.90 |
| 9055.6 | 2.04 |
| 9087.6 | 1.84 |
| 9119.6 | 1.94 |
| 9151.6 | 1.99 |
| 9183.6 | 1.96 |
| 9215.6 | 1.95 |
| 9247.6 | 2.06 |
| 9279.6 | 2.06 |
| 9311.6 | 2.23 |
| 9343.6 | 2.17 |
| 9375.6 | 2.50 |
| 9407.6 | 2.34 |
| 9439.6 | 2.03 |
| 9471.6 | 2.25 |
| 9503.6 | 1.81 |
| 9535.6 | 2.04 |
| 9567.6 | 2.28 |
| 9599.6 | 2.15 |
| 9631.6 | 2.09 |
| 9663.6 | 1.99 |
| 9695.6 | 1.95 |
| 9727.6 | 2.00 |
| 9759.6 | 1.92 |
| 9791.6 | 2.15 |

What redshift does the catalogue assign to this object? 0.261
